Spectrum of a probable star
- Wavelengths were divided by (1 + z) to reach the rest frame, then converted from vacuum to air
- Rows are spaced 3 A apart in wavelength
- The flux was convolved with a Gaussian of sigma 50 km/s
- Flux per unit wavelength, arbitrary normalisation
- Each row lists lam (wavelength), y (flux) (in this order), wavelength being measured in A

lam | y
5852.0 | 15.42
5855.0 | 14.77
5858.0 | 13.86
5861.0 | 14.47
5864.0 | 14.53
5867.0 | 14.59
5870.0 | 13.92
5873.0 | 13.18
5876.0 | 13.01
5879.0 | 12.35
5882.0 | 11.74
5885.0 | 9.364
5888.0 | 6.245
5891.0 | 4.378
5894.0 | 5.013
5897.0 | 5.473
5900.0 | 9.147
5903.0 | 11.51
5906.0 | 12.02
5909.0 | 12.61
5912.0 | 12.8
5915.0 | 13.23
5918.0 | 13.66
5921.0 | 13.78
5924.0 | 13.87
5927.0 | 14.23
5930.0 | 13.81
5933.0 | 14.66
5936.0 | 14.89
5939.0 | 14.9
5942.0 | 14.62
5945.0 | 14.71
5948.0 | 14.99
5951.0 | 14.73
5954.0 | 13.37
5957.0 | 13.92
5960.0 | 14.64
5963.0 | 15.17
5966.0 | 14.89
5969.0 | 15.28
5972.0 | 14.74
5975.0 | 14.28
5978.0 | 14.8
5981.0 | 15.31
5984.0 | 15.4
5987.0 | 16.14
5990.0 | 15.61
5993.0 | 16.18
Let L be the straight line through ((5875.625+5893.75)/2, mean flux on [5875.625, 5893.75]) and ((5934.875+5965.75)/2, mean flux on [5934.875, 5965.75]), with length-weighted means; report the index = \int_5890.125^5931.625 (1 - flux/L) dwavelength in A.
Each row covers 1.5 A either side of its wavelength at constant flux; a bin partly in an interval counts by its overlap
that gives 0.7 A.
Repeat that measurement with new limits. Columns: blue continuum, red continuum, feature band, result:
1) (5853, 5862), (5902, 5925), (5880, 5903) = 9.9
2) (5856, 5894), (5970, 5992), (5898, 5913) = 1.5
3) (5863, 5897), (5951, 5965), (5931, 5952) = -1.9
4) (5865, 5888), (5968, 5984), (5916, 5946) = -1.3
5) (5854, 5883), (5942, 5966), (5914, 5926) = 0.4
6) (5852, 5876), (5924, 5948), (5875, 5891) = 4.9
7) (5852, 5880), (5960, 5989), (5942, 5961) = 0.6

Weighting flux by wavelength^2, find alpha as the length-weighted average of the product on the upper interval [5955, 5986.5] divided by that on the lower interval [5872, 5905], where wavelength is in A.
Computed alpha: 1.7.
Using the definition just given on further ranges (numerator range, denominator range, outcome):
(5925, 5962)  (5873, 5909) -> 1.56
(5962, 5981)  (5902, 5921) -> 1.19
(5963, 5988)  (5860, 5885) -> 1.18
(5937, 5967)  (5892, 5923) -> 1.36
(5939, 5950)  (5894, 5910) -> 1.56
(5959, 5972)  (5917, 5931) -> 1.09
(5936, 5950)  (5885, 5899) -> 2.57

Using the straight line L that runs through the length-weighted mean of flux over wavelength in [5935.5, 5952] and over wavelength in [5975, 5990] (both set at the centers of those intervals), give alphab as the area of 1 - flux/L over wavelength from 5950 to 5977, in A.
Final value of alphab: 0.9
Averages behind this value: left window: 14.8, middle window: 14.6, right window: 15.3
